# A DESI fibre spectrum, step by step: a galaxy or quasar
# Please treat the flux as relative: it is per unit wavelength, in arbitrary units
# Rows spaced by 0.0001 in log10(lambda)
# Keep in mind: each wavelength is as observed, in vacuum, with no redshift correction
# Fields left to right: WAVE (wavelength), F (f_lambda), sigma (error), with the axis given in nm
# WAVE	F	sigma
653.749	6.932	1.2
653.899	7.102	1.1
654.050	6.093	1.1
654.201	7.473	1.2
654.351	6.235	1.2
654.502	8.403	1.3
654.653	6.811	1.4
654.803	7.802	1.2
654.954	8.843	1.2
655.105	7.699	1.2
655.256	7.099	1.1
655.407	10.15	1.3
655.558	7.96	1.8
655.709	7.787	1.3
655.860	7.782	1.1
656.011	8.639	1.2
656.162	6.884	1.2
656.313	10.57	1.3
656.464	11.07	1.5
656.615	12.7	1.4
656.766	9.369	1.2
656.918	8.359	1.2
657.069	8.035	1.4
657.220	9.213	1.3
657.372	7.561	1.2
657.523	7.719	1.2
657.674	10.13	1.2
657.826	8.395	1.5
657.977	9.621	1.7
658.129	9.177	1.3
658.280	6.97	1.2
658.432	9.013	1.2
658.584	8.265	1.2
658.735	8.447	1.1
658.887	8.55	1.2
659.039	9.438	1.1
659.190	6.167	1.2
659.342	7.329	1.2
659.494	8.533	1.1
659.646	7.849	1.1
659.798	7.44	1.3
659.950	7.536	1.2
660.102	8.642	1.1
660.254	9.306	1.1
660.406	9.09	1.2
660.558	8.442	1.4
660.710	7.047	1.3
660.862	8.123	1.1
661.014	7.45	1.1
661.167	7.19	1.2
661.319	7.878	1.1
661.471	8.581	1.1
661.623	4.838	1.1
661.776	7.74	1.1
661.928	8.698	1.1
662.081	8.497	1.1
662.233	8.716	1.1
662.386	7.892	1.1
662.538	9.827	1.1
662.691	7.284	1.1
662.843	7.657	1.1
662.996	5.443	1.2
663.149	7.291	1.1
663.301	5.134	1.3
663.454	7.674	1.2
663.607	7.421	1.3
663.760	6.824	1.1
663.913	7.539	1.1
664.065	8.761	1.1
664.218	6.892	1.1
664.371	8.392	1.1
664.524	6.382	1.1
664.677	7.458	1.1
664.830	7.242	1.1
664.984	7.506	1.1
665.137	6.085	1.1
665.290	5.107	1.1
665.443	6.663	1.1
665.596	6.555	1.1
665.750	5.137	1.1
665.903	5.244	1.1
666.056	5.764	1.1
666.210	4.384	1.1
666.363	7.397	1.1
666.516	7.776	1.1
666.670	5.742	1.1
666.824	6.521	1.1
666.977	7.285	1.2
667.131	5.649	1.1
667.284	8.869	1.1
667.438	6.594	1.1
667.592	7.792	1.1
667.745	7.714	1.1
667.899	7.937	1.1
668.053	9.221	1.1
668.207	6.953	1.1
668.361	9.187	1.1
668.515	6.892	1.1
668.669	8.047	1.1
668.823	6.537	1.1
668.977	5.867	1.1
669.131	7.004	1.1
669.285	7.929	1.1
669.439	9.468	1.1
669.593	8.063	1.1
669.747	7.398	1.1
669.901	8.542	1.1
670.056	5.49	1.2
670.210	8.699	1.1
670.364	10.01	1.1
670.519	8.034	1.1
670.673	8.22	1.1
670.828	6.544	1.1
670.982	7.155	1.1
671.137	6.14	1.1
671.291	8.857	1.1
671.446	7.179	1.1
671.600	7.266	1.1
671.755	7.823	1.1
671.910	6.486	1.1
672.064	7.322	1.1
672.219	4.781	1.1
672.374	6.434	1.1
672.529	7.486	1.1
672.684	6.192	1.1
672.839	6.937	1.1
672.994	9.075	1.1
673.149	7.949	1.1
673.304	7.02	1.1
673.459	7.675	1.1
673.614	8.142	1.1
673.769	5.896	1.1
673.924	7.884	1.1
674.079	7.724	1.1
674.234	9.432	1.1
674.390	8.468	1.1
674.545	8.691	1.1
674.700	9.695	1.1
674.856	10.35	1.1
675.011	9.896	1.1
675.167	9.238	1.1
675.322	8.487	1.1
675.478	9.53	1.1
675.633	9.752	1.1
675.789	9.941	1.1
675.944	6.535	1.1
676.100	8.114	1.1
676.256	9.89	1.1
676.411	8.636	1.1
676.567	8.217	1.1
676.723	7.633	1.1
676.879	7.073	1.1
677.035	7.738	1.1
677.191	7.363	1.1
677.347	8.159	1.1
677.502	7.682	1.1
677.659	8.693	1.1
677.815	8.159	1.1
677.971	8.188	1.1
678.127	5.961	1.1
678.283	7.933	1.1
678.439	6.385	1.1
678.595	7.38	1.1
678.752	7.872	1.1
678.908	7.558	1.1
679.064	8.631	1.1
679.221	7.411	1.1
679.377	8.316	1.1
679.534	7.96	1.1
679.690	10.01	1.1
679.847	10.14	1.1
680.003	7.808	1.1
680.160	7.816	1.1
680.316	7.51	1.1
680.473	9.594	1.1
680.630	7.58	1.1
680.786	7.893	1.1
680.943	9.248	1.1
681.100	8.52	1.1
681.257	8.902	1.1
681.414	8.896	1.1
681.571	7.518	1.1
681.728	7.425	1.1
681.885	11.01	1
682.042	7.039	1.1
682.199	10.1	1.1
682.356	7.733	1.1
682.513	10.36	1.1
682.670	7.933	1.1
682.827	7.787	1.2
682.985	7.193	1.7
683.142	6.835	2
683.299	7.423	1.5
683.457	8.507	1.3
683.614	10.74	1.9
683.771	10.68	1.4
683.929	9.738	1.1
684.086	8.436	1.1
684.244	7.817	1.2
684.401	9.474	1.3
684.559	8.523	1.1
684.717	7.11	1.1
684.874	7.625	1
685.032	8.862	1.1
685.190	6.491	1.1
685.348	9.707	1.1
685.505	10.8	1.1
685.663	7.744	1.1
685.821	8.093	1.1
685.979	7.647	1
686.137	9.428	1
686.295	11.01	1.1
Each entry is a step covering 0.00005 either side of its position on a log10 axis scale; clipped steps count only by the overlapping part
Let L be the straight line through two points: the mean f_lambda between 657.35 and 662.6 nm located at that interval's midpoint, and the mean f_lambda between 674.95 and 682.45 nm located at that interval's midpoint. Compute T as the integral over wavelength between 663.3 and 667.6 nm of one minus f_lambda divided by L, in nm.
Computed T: 0.761 nm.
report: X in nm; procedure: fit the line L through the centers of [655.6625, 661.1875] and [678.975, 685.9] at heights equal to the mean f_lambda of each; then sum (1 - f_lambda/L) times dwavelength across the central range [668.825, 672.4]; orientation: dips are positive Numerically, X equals 0.46 nm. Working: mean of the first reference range 8.5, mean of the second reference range 8.52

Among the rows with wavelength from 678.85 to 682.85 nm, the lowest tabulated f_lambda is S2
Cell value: 7.039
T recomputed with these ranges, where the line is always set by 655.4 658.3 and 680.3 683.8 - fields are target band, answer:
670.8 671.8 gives 0.16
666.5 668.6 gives 0.32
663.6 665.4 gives 0.34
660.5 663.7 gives 0.46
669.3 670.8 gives 0.10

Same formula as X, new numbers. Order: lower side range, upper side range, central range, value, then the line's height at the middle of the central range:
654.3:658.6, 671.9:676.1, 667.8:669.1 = 0.11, 8.23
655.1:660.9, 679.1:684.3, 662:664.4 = 0.27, 8.53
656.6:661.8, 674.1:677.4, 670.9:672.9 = 0.39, 8.59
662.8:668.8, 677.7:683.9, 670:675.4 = -0.14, 7.59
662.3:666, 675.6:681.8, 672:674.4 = 0.10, 7.7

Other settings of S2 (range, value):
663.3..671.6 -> 4.384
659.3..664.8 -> 4.838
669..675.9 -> 4.781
